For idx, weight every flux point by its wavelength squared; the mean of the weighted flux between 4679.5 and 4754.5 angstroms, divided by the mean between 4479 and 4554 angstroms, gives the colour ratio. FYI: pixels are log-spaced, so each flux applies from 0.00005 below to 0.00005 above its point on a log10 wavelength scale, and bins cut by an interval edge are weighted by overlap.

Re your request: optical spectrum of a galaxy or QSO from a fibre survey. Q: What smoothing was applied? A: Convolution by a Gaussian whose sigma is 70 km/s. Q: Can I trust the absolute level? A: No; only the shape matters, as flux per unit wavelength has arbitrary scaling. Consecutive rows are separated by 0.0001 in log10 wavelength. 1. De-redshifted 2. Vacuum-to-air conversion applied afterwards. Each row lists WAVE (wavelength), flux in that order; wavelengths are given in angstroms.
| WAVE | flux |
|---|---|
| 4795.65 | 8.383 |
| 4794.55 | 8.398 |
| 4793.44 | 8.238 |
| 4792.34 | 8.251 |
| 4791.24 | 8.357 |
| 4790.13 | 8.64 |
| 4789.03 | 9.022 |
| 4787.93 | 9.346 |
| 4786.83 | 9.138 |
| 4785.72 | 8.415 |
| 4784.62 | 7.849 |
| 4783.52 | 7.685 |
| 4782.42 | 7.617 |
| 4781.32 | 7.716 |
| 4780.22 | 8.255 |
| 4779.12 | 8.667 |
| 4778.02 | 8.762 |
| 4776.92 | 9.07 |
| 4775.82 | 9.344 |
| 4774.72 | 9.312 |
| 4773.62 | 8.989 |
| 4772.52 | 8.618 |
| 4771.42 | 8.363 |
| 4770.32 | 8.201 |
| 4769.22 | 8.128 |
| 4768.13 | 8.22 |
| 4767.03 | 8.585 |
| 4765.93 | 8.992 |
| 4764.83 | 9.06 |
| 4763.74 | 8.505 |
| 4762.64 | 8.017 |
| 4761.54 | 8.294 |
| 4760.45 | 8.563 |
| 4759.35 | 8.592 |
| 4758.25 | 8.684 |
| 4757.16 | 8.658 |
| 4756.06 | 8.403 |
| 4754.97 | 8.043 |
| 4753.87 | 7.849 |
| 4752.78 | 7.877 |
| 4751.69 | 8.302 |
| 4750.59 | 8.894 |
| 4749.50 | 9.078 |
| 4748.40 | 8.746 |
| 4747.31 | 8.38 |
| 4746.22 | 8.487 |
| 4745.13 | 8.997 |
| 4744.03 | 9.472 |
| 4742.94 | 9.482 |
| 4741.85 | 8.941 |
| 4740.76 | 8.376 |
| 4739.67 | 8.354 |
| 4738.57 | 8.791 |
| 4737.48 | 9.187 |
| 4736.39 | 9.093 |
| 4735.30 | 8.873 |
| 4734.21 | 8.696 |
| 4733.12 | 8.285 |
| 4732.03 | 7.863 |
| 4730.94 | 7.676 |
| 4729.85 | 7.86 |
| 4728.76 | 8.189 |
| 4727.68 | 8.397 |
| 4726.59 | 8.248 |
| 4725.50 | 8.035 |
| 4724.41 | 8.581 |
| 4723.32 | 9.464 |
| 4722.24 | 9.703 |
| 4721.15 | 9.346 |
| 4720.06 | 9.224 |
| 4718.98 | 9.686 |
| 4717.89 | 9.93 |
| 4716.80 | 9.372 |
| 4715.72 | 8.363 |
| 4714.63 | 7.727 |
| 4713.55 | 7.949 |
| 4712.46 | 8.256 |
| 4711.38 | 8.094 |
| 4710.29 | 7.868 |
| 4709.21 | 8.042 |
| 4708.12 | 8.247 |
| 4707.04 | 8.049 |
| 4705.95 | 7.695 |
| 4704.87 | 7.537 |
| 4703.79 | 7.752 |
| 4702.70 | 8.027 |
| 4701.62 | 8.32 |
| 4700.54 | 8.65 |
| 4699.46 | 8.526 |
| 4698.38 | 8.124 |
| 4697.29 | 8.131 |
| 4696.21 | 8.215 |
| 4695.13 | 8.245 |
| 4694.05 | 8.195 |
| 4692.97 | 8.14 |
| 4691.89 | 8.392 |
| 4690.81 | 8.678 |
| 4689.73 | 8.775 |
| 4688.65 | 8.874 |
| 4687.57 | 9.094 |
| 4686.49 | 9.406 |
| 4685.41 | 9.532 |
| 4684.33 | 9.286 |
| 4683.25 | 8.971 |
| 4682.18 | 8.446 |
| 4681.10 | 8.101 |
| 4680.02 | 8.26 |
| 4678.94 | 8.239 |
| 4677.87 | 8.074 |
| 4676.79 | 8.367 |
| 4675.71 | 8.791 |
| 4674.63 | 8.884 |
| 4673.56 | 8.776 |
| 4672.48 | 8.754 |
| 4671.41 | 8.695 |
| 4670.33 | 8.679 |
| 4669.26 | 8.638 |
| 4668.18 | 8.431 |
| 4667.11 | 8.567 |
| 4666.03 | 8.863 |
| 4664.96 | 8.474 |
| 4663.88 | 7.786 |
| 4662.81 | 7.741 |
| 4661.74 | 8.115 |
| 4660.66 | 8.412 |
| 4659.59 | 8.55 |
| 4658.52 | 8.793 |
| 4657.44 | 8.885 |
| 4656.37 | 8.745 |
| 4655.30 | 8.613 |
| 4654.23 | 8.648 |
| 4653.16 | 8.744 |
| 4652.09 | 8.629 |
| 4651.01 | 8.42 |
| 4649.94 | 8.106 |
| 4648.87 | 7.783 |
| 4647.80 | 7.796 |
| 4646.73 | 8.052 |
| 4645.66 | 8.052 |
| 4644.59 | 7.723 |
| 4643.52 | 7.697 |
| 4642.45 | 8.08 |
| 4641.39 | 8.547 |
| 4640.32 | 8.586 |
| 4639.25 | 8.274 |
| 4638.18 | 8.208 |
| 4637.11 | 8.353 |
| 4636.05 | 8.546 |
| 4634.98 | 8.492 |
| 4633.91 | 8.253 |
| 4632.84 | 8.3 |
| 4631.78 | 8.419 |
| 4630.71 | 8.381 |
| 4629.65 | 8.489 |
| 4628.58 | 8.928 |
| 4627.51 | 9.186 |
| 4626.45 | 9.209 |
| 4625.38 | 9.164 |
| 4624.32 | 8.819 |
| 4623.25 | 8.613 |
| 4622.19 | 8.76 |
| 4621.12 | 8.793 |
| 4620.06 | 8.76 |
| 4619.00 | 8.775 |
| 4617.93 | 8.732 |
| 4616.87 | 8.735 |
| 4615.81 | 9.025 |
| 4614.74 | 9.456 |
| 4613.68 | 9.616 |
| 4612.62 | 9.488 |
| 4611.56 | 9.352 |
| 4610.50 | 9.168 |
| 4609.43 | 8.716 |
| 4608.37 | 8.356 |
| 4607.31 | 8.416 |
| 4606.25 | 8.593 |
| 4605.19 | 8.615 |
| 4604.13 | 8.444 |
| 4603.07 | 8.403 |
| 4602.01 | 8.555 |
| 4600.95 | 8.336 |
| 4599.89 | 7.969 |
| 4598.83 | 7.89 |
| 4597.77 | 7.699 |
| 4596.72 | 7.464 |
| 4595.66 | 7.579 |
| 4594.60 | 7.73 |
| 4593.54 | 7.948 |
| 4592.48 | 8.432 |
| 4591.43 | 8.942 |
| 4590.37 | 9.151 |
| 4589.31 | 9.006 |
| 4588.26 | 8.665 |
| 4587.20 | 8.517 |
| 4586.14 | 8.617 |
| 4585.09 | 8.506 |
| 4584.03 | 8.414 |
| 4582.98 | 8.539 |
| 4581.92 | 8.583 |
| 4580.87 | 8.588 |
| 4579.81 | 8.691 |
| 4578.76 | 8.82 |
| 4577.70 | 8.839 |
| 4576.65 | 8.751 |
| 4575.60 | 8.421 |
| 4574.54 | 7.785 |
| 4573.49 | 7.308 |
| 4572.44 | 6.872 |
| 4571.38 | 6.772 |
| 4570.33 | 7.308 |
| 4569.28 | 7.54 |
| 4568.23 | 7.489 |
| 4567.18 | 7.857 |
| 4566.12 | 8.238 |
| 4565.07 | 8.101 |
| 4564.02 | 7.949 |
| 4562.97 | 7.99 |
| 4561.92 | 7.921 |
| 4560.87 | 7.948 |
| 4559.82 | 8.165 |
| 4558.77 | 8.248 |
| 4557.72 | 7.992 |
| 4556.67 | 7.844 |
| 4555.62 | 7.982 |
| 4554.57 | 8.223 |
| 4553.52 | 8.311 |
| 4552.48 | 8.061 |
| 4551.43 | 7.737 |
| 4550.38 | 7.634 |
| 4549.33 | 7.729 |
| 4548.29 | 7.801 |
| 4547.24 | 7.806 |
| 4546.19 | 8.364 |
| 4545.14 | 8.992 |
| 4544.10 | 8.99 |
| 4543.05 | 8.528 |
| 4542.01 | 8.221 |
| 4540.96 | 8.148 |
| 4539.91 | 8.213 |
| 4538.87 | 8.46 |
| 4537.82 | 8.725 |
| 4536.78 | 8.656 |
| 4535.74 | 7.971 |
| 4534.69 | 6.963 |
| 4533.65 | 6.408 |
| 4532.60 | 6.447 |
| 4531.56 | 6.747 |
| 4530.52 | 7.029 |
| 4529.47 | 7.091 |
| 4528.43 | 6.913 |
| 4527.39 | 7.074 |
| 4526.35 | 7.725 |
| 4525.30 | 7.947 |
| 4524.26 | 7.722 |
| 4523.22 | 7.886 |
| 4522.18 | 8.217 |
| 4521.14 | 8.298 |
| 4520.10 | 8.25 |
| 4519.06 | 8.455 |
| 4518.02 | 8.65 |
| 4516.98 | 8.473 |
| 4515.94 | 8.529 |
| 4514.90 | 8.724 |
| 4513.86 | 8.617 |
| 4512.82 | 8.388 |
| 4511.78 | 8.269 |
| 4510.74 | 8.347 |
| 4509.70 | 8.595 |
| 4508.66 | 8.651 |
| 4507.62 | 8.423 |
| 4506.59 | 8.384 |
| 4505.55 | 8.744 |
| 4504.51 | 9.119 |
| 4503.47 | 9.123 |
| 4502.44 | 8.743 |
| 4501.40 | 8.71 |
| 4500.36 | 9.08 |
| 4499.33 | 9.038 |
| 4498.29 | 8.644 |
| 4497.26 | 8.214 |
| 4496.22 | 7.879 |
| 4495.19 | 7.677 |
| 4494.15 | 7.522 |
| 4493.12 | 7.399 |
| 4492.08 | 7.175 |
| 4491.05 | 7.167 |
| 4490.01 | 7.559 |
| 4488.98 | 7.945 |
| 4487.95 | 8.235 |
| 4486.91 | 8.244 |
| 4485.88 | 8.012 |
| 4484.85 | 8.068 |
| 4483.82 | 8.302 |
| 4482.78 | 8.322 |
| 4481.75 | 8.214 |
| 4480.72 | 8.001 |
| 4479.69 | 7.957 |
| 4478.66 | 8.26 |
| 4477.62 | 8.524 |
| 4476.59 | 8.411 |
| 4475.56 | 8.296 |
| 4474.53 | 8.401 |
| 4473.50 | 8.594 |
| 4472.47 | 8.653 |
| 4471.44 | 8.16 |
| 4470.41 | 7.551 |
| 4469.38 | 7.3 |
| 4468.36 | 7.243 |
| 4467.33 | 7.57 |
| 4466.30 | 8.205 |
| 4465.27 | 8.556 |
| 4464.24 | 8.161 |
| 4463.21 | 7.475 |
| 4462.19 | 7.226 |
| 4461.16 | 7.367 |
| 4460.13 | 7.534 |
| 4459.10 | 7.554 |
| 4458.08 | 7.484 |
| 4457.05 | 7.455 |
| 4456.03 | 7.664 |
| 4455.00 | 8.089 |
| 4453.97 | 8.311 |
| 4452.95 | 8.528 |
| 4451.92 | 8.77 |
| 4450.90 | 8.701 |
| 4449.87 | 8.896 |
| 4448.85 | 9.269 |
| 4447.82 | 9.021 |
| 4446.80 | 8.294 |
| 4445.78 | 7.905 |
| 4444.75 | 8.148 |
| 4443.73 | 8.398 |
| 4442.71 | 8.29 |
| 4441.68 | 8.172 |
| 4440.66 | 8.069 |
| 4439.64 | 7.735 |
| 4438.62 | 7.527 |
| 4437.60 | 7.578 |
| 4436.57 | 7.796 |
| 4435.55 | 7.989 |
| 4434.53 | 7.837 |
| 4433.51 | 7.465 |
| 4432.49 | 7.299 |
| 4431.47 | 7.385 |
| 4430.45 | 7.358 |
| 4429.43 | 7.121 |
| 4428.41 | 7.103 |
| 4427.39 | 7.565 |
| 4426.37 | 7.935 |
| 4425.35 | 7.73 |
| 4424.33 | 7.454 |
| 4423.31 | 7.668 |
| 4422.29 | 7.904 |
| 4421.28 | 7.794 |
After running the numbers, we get 1.15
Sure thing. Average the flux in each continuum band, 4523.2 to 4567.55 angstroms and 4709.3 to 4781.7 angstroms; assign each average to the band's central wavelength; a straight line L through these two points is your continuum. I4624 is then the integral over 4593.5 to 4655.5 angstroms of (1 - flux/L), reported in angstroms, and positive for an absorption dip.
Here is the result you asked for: -2.4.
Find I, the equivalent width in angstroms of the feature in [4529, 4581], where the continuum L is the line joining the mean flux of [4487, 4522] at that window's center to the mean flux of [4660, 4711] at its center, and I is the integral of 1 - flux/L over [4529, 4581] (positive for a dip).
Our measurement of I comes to 2.7 angstroms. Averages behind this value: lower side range 8.33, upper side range 8.42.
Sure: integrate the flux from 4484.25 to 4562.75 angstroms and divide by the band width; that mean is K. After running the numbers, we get 8.08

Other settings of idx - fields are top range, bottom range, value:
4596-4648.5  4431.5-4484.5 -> 1.14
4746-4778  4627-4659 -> 1.07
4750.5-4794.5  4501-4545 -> 1.16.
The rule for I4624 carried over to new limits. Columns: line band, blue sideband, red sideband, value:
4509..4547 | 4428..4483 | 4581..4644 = 1.03 angstroms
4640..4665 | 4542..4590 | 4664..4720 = 0.30 angstroms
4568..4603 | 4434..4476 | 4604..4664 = 1.01 angstroms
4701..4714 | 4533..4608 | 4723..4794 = 0.68 angstroms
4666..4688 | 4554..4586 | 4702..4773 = -0.93 angstroms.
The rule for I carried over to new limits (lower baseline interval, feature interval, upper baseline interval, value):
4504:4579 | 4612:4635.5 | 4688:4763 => -1.7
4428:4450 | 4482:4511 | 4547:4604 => -0.9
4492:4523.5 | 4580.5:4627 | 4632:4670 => -1.4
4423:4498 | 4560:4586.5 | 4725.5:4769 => 0.3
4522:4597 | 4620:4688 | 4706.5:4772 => -1.9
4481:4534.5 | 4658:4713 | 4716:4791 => 0.4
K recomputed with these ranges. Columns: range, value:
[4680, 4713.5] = 8.38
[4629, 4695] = 8.47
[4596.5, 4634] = 8.68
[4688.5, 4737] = 8.43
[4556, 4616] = 8.31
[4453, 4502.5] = 8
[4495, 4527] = 8.44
